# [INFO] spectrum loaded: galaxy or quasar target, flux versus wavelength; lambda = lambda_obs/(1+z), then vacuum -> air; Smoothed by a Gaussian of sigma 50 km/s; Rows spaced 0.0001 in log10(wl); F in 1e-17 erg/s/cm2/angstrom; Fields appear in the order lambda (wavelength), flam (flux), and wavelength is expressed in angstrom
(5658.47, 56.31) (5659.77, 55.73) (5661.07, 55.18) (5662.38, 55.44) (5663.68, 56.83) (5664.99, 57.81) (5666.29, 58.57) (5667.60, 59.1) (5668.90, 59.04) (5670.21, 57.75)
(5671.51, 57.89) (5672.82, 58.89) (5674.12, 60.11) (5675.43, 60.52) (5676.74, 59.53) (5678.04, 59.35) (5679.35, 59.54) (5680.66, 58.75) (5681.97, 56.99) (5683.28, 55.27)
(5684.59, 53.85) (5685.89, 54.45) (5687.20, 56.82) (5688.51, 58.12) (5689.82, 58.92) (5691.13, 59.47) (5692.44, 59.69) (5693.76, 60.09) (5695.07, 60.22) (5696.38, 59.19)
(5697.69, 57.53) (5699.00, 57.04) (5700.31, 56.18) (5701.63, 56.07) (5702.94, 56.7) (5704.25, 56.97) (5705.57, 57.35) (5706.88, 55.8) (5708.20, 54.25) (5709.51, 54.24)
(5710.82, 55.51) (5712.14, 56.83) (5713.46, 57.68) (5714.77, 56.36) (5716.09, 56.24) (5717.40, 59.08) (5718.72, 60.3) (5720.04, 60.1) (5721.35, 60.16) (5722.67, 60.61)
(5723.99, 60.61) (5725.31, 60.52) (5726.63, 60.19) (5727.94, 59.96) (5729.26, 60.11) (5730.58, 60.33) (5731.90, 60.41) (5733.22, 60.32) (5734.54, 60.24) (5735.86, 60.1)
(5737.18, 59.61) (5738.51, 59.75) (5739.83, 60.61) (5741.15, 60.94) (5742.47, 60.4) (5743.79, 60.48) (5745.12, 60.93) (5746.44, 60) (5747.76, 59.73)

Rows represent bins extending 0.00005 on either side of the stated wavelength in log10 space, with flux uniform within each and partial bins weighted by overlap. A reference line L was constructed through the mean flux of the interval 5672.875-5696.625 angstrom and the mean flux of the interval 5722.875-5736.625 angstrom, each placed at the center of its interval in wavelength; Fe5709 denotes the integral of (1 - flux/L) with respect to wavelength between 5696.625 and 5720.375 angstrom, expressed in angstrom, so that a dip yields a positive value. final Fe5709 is 1.0 angstrom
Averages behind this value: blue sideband 58.4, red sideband 60.3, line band 56.9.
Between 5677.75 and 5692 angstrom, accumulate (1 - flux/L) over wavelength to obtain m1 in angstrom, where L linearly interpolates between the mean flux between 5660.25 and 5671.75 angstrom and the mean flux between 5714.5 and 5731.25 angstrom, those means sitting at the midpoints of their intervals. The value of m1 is 0.2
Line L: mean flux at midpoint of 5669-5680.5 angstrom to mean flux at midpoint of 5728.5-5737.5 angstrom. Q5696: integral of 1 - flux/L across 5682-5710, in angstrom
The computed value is 1.2 angstrom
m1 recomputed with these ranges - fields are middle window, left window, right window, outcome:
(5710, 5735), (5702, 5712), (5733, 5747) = -0.53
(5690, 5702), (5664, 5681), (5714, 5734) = 0.17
